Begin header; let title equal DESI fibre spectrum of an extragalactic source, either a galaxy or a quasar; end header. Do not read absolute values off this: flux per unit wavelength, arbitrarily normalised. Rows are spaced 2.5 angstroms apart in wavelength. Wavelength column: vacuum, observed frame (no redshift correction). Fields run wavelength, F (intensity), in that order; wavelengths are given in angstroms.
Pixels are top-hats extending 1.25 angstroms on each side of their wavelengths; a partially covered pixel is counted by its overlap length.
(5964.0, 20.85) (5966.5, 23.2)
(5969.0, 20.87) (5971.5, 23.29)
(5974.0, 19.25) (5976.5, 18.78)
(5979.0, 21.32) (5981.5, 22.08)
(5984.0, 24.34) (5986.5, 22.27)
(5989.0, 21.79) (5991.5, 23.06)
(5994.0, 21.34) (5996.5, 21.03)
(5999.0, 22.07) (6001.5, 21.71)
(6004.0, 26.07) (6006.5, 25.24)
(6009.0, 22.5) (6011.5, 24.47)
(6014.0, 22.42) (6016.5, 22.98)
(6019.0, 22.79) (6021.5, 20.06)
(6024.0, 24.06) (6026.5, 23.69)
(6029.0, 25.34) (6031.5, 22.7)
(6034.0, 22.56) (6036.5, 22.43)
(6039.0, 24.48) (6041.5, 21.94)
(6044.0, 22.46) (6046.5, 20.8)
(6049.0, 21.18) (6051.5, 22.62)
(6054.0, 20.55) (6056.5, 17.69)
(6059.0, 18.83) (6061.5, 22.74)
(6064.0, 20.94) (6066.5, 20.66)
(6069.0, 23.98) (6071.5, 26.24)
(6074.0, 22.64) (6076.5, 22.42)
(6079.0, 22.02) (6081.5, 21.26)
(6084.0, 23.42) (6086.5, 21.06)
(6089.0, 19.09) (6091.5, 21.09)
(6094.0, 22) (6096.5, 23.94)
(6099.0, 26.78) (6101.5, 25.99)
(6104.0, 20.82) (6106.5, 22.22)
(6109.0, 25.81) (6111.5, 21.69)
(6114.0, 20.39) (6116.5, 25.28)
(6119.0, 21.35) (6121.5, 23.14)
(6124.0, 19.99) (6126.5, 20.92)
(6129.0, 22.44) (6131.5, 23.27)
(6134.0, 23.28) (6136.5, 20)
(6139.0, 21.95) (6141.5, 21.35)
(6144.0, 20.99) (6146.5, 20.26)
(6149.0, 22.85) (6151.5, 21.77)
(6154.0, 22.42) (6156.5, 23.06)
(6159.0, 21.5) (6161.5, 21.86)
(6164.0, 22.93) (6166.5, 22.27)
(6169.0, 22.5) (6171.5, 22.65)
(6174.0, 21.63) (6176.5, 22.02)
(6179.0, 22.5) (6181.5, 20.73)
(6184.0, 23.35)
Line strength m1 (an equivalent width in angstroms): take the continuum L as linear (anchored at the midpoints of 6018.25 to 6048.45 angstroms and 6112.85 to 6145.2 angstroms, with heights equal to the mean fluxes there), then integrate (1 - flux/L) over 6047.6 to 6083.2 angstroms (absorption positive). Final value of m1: 1.2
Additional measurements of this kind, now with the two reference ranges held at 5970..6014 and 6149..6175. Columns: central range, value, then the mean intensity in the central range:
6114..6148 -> 0.75 angstroms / 21.8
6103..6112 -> -0.18 angstroms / 22.8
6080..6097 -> 0.56 angstroms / 21.6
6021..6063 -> 0.60 angstroms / 22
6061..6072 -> -0.17 angstroms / 22.7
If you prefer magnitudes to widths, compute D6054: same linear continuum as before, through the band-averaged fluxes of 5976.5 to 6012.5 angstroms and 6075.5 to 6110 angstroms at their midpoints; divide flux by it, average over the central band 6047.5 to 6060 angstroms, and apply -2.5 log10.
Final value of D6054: 0.12 mag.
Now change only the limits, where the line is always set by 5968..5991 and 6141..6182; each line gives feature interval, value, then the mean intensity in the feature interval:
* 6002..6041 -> -0.08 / 23.4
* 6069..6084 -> -0.06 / 23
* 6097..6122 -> -0.07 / 23.4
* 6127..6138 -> -0.01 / 22.2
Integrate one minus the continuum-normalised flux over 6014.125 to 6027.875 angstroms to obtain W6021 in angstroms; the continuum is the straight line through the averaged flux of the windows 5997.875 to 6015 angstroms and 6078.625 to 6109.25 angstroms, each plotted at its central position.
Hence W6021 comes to 0.4 angstroms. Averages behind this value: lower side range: 23.5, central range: 22.7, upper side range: 22.7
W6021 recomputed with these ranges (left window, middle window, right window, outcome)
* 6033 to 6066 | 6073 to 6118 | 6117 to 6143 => -2.01 angstroms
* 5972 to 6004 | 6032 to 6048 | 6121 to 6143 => -0.48 angstroms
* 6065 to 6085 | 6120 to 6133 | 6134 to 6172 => 0.15 angstroms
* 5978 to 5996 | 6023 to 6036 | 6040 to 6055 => -1.04 angstroms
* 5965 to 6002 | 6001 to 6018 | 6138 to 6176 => -1.49 angstroms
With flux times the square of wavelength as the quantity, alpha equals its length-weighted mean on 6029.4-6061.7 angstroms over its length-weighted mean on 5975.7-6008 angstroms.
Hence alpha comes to 0.98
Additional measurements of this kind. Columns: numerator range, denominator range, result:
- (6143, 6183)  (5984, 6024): 1.02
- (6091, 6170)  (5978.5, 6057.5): 1.03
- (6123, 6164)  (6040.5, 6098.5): 1.02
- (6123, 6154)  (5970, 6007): 1.03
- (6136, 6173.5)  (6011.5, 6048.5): 1.00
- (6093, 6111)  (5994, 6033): 1.06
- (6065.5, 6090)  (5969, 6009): 1.04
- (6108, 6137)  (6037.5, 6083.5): 1.04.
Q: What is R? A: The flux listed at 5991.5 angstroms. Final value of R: 23.06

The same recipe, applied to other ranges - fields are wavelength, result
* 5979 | 21.32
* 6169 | 22.5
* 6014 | 22.42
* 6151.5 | 21.77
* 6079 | 22.02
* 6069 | 23.98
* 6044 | 22.46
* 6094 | 22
